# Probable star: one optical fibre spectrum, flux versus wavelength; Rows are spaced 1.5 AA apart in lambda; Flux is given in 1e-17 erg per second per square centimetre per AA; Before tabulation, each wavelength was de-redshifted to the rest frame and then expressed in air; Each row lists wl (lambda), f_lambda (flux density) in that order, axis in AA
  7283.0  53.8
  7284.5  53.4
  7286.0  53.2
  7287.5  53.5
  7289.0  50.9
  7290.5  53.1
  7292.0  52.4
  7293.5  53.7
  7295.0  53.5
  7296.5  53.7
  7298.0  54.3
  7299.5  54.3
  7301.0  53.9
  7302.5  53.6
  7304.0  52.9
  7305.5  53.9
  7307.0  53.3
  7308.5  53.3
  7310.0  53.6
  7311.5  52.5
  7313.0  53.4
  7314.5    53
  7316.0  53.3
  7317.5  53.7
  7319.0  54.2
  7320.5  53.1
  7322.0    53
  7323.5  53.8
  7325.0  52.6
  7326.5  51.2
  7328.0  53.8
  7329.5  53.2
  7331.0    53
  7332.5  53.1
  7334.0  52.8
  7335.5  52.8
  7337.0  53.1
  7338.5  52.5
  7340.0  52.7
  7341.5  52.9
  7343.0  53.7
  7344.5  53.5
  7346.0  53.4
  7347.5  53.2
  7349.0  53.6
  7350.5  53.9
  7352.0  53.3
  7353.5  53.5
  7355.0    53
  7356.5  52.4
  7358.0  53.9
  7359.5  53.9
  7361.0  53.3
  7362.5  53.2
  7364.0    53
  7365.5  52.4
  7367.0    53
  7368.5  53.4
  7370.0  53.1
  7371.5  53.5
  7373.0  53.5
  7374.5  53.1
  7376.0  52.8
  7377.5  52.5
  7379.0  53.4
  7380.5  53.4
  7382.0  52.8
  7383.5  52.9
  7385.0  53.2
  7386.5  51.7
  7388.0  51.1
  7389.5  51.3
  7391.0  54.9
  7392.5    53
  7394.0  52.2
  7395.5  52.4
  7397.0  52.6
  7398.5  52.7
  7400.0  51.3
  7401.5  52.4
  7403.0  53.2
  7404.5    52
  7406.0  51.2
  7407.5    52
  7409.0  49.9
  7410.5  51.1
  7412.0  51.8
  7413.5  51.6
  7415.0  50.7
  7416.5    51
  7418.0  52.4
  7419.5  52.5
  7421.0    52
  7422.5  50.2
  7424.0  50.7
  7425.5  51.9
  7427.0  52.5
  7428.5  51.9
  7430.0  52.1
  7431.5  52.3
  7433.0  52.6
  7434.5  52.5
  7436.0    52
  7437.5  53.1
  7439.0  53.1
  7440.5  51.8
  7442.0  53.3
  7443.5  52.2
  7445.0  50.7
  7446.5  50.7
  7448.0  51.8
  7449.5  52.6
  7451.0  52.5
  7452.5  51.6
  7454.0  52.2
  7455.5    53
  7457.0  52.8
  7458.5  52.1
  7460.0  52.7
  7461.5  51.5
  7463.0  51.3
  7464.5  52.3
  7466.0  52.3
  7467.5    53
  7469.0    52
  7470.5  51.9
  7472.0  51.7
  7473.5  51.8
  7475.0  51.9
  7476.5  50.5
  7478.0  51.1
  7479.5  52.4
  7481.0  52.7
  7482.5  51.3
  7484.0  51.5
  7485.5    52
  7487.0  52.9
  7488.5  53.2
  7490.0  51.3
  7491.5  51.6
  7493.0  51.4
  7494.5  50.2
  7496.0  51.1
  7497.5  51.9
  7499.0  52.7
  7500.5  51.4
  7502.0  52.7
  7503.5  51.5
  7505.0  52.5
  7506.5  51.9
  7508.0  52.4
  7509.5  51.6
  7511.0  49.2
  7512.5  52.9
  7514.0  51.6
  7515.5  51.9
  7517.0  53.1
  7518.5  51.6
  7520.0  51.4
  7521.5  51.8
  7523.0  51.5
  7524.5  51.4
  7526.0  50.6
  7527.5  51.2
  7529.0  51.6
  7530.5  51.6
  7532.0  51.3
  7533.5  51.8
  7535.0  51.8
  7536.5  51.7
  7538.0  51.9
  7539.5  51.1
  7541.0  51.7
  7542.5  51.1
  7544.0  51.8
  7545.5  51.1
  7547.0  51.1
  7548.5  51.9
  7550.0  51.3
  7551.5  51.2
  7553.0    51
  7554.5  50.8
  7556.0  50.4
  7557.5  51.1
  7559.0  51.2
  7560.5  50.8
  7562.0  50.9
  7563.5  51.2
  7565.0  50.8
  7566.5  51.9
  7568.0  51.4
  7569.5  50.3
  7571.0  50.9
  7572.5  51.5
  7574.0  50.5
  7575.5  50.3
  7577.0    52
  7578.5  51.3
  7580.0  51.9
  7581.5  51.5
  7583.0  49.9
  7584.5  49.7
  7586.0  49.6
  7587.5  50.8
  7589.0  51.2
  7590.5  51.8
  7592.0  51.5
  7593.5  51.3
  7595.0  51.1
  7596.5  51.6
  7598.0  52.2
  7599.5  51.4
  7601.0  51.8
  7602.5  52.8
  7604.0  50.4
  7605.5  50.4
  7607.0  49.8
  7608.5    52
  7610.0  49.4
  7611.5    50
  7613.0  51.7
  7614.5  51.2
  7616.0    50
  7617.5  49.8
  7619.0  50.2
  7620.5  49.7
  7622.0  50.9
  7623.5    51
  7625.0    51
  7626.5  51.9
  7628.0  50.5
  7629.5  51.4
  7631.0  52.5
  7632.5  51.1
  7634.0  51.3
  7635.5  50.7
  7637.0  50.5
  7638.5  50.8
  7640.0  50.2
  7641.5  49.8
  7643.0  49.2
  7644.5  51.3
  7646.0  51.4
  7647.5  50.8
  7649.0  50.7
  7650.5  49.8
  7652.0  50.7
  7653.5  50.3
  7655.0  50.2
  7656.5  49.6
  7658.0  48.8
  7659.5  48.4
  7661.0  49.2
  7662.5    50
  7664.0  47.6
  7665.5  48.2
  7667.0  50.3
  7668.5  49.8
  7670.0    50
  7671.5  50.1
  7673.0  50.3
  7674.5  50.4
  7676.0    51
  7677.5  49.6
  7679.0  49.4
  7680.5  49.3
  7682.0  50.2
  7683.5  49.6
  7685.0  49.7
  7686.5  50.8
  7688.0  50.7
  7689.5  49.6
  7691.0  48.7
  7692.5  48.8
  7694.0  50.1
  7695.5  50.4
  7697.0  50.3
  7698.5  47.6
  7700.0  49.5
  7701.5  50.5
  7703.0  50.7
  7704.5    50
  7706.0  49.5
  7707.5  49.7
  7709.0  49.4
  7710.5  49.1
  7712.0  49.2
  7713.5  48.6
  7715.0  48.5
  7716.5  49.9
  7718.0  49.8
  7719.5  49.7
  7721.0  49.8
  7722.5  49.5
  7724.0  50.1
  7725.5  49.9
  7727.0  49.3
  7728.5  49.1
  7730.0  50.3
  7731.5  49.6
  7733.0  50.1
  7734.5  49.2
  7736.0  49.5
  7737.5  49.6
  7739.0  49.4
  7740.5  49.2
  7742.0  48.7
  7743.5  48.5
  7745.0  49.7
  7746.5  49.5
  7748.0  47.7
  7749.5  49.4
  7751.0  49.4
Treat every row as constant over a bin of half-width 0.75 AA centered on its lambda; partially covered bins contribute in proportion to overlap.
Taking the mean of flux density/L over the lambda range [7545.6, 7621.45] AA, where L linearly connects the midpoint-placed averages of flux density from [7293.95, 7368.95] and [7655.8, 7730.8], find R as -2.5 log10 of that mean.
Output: -0.005 mag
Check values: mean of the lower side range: 53.3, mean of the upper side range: 49.6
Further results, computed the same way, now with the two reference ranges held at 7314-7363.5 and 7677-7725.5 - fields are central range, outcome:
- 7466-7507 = -0.002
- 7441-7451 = 0.005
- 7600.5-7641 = -0.009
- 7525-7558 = -0.002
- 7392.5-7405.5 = 0.005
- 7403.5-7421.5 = 0.020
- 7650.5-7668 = 0.014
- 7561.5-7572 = -0.002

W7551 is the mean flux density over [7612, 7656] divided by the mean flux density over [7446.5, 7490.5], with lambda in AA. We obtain 0.97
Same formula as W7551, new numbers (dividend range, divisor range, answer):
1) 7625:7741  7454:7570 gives 0.97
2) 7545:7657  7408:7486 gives 0.98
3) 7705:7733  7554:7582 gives 0.97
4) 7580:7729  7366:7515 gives 0.96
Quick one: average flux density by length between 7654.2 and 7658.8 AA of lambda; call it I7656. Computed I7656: 49.5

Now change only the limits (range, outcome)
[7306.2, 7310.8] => 53.4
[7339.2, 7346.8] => 53.2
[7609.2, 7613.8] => 50.4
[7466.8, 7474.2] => 52.1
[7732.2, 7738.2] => 49.6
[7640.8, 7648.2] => 50.5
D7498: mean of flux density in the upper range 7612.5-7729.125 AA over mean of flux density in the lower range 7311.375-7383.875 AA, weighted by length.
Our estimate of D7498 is 0.9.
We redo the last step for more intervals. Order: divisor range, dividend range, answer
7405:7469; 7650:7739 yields 0.96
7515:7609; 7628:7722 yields 0.97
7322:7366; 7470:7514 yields 0.97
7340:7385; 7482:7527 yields 0.97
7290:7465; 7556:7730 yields 0.96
